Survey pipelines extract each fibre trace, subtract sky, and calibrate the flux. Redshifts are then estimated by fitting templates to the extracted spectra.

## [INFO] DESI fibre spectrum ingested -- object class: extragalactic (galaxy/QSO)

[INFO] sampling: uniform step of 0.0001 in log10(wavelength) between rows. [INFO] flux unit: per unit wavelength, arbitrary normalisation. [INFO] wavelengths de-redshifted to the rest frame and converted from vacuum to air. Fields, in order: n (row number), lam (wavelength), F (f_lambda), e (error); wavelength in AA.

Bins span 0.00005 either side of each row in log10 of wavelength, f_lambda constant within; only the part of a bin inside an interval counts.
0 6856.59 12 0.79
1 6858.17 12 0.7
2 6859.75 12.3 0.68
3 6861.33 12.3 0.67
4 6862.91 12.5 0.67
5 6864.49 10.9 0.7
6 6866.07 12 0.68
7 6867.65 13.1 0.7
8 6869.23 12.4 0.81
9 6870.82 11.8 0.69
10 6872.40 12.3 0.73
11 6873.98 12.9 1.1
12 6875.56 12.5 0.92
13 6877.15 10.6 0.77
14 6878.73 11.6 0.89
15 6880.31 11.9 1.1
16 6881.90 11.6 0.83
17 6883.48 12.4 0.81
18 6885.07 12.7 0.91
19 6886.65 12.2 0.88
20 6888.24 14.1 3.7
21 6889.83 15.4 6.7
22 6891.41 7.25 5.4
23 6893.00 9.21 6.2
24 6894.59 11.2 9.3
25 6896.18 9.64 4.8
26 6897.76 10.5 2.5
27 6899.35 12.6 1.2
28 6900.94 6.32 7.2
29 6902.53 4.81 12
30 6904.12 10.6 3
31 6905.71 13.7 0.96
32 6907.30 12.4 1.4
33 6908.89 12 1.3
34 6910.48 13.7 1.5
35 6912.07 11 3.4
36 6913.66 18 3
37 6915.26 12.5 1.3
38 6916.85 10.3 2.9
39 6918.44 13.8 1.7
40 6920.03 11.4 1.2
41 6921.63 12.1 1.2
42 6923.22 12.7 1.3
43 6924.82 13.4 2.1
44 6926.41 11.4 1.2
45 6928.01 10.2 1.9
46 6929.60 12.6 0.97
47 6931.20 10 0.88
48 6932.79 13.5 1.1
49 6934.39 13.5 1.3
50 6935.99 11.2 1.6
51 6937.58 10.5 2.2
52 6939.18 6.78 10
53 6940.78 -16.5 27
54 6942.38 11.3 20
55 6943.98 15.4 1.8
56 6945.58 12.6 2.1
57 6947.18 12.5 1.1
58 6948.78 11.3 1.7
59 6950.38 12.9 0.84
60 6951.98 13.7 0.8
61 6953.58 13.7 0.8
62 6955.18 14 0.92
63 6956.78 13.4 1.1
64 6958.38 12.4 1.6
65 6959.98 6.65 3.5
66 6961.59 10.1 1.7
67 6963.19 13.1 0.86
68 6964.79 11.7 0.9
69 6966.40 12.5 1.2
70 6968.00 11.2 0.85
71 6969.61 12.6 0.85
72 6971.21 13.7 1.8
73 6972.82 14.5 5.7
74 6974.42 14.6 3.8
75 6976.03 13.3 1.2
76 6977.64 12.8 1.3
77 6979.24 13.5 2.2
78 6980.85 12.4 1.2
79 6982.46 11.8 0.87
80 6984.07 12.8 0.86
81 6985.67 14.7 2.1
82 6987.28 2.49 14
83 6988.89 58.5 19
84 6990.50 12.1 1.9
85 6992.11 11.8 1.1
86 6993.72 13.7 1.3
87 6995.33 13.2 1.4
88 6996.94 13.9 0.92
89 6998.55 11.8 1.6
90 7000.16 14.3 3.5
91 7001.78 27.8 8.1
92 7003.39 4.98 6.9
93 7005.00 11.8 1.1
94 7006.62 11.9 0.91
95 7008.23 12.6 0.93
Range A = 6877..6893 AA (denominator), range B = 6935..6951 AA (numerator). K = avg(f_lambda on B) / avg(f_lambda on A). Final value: 0.74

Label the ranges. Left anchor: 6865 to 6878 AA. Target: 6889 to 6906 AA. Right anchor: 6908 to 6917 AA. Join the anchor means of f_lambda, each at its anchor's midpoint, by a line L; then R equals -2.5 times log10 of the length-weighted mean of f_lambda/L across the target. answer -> 0.26 mag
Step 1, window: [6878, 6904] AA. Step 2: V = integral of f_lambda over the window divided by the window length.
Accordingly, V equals 10.8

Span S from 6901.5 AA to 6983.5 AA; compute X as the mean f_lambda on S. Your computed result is 11.6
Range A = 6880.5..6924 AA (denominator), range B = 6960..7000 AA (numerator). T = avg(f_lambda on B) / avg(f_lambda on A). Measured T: 1.21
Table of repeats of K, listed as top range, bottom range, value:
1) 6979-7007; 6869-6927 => 1.30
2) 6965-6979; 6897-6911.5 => 1.22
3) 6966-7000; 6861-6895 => 1.23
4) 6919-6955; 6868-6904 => 0.97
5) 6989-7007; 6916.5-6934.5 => 1.26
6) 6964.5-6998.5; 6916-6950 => 1.39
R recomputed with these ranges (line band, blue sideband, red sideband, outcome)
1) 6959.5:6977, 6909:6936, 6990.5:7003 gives 0.13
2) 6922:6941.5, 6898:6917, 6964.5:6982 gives 0.28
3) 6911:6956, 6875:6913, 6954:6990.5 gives 0.13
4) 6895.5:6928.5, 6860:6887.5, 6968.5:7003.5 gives 0.14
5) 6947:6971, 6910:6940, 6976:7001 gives 0.13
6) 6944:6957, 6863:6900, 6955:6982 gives -0.07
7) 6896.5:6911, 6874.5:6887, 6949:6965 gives 0.13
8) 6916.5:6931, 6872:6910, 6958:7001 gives 0.03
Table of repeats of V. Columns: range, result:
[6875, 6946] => 11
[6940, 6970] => 10.8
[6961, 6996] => 14.4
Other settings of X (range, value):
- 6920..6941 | 10.1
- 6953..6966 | 11.9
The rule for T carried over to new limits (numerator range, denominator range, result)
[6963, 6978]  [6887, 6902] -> 1.22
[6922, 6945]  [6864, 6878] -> 0.81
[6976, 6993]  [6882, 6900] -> 1.40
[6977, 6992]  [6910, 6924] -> 1.30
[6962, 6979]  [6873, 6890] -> 1.04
